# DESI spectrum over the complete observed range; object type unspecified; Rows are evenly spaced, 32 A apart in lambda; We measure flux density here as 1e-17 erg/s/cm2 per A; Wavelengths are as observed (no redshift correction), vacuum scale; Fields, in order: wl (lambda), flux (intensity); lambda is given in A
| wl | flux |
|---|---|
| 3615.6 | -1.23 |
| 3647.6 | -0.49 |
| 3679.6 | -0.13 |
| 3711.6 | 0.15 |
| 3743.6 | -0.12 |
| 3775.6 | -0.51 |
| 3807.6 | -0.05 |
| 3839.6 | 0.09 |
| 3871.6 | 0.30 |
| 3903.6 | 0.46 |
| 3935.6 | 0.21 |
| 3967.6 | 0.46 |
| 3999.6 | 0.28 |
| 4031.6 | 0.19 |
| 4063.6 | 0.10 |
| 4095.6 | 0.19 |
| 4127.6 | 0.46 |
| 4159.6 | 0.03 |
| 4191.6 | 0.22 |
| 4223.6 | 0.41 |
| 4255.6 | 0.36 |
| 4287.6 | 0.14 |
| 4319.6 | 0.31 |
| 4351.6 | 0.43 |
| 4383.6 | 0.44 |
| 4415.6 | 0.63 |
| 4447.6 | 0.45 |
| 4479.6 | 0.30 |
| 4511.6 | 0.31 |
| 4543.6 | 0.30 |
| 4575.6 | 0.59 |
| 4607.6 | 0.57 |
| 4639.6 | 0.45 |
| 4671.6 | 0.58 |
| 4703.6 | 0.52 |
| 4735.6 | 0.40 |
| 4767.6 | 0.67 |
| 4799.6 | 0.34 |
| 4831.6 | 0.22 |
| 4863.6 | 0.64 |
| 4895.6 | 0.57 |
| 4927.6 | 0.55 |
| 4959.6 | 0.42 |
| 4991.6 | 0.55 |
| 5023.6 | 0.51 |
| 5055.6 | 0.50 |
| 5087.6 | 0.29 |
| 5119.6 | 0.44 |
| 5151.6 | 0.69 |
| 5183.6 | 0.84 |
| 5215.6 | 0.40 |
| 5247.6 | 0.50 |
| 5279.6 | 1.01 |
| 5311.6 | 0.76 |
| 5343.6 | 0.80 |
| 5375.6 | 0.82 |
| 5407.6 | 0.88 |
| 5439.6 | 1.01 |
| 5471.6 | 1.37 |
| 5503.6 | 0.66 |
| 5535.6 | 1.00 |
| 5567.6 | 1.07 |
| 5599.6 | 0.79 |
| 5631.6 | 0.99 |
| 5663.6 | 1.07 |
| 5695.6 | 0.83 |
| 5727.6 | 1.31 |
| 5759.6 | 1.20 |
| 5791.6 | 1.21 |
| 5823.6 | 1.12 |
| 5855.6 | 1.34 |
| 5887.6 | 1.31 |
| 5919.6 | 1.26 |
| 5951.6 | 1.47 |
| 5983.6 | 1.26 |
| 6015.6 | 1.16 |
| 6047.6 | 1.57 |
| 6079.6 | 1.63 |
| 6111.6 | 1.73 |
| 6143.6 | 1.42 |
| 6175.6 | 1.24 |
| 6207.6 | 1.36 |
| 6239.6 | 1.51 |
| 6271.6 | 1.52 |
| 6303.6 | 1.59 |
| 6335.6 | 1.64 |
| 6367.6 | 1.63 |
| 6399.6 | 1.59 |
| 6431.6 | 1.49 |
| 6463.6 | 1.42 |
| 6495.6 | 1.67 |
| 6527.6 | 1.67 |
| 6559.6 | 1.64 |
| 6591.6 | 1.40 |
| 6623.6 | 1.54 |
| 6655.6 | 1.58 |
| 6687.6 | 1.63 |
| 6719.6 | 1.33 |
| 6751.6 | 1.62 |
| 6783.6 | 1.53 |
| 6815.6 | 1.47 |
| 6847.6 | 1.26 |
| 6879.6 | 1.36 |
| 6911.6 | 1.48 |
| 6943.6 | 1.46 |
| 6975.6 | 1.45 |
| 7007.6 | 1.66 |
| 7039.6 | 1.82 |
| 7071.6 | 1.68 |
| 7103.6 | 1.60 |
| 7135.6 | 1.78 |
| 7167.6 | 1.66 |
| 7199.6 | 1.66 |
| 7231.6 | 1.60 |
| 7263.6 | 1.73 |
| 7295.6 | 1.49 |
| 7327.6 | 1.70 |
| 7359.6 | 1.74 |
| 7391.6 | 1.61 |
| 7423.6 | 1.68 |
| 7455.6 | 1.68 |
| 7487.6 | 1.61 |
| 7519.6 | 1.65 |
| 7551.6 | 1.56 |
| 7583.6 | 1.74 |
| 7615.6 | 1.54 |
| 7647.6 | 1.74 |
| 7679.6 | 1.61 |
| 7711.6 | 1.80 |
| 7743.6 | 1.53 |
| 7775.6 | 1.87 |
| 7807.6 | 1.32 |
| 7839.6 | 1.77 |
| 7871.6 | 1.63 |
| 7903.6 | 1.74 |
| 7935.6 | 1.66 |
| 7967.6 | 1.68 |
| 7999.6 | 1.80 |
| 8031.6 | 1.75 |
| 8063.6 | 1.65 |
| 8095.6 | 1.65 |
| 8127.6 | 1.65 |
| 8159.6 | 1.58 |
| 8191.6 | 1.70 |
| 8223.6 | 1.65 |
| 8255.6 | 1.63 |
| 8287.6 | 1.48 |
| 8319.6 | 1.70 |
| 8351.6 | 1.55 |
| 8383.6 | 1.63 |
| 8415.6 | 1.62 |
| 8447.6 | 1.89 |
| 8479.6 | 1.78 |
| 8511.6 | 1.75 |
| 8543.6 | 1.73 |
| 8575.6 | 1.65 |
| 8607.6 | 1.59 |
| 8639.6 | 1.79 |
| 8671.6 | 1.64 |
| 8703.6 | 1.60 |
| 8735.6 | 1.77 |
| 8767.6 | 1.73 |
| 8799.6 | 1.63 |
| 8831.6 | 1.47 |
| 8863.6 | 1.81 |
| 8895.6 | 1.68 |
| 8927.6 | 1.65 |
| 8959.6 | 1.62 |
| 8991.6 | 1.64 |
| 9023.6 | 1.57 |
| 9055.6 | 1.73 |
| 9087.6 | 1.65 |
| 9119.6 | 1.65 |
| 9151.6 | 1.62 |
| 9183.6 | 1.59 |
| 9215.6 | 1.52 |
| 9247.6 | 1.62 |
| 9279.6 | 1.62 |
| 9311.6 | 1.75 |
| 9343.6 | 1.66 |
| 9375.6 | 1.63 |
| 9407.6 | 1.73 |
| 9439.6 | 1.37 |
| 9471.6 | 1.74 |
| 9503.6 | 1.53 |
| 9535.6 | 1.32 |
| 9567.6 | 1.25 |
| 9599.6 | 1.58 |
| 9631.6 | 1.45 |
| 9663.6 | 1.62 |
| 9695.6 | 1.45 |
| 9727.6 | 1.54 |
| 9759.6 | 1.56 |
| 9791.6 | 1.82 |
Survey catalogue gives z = 0.324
